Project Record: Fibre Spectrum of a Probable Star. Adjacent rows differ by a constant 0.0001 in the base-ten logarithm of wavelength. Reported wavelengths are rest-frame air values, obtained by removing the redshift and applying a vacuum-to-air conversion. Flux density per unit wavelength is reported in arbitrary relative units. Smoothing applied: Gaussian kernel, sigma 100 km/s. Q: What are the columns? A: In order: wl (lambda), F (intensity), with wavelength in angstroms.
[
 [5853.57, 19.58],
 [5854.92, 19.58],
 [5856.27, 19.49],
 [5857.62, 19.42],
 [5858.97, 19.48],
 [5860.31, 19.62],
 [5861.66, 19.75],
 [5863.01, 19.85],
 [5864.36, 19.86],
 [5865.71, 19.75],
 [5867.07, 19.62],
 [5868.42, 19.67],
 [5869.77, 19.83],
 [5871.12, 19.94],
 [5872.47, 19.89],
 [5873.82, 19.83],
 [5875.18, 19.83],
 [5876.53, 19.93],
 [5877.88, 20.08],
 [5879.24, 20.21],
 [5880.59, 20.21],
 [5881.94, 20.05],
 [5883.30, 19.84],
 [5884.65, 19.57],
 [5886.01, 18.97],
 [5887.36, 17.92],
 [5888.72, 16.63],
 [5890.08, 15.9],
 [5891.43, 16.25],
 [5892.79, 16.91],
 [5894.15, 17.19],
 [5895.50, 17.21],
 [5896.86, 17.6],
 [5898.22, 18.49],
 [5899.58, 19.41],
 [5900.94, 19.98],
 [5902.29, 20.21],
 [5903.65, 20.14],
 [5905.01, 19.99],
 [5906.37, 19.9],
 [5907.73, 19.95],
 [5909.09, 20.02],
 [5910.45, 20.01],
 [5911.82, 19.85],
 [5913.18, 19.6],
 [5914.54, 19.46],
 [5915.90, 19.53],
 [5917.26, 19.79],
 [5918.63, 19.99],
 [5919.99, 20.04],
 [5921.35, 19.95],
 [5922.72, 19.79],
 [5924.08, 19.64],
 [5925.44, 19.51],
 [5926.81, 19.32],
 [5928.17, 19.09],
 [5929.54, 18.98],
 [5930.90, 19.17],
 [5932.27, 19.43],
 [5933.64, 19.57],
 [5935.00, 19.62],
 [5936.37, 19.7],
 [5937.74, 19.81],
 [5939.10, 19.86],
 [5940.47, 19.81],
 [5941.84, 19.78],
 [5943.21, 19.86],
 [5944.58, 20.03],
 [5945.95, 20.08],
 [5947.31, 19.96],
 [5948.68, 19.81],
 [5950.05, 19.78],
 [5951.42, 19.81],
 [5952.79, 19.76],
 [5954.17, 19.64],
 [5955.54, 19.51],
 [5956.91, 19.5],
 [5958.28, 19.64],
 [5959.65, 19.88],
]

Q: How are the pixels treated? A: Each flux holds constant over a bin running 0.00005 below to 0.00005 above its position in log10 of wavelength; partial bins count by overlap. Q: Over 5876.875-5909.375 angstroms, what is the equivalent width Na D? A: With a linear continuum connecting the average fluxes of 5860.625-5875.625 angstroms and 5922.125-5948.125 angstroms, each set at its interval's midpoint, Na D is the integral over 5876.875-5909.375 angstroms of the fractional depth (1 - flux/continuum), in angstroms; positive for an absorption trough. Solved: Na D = 1.4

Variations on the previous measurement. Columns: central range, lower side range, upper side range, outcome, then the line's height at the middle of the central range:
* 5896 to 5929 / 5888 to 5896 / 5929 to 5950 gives -3.0 angstroms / 18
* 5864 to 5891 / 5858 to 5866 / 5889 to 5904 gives -0.5 angstroms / 19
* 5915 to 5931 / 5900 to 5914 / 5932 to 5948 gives 0.2 angstroms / 19.9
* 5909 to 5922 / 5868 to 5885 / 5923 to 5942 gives -0.1 angstroms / 19.6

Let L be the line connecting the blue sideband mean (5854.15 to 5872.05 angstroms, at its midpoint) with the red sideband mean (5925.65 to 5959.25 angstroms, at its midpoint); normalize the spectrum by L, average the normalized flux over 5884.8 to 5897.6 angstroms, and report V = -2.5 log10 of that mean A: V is 0.141 mag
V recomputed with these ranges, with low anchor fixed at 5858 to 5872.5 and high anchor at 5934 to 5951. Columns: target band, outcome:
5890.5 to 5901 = 0.120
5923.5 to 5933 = 0.030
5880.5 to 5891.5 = 0.078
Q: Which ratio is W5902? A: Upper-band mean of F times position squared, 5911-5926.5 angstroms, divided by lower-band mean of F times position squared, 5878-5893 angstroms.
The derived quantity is 1.08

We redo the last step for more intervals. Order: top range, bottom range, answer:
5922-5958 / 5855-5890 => 1.03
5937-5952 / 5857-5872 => 1.04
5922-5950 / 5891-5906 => 1.07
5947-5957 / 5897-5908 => 1.02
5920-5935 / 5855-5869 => 1.01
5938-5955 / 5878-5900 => 1.11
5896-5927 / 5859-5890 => 1.02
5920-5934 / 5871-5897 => 1.06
